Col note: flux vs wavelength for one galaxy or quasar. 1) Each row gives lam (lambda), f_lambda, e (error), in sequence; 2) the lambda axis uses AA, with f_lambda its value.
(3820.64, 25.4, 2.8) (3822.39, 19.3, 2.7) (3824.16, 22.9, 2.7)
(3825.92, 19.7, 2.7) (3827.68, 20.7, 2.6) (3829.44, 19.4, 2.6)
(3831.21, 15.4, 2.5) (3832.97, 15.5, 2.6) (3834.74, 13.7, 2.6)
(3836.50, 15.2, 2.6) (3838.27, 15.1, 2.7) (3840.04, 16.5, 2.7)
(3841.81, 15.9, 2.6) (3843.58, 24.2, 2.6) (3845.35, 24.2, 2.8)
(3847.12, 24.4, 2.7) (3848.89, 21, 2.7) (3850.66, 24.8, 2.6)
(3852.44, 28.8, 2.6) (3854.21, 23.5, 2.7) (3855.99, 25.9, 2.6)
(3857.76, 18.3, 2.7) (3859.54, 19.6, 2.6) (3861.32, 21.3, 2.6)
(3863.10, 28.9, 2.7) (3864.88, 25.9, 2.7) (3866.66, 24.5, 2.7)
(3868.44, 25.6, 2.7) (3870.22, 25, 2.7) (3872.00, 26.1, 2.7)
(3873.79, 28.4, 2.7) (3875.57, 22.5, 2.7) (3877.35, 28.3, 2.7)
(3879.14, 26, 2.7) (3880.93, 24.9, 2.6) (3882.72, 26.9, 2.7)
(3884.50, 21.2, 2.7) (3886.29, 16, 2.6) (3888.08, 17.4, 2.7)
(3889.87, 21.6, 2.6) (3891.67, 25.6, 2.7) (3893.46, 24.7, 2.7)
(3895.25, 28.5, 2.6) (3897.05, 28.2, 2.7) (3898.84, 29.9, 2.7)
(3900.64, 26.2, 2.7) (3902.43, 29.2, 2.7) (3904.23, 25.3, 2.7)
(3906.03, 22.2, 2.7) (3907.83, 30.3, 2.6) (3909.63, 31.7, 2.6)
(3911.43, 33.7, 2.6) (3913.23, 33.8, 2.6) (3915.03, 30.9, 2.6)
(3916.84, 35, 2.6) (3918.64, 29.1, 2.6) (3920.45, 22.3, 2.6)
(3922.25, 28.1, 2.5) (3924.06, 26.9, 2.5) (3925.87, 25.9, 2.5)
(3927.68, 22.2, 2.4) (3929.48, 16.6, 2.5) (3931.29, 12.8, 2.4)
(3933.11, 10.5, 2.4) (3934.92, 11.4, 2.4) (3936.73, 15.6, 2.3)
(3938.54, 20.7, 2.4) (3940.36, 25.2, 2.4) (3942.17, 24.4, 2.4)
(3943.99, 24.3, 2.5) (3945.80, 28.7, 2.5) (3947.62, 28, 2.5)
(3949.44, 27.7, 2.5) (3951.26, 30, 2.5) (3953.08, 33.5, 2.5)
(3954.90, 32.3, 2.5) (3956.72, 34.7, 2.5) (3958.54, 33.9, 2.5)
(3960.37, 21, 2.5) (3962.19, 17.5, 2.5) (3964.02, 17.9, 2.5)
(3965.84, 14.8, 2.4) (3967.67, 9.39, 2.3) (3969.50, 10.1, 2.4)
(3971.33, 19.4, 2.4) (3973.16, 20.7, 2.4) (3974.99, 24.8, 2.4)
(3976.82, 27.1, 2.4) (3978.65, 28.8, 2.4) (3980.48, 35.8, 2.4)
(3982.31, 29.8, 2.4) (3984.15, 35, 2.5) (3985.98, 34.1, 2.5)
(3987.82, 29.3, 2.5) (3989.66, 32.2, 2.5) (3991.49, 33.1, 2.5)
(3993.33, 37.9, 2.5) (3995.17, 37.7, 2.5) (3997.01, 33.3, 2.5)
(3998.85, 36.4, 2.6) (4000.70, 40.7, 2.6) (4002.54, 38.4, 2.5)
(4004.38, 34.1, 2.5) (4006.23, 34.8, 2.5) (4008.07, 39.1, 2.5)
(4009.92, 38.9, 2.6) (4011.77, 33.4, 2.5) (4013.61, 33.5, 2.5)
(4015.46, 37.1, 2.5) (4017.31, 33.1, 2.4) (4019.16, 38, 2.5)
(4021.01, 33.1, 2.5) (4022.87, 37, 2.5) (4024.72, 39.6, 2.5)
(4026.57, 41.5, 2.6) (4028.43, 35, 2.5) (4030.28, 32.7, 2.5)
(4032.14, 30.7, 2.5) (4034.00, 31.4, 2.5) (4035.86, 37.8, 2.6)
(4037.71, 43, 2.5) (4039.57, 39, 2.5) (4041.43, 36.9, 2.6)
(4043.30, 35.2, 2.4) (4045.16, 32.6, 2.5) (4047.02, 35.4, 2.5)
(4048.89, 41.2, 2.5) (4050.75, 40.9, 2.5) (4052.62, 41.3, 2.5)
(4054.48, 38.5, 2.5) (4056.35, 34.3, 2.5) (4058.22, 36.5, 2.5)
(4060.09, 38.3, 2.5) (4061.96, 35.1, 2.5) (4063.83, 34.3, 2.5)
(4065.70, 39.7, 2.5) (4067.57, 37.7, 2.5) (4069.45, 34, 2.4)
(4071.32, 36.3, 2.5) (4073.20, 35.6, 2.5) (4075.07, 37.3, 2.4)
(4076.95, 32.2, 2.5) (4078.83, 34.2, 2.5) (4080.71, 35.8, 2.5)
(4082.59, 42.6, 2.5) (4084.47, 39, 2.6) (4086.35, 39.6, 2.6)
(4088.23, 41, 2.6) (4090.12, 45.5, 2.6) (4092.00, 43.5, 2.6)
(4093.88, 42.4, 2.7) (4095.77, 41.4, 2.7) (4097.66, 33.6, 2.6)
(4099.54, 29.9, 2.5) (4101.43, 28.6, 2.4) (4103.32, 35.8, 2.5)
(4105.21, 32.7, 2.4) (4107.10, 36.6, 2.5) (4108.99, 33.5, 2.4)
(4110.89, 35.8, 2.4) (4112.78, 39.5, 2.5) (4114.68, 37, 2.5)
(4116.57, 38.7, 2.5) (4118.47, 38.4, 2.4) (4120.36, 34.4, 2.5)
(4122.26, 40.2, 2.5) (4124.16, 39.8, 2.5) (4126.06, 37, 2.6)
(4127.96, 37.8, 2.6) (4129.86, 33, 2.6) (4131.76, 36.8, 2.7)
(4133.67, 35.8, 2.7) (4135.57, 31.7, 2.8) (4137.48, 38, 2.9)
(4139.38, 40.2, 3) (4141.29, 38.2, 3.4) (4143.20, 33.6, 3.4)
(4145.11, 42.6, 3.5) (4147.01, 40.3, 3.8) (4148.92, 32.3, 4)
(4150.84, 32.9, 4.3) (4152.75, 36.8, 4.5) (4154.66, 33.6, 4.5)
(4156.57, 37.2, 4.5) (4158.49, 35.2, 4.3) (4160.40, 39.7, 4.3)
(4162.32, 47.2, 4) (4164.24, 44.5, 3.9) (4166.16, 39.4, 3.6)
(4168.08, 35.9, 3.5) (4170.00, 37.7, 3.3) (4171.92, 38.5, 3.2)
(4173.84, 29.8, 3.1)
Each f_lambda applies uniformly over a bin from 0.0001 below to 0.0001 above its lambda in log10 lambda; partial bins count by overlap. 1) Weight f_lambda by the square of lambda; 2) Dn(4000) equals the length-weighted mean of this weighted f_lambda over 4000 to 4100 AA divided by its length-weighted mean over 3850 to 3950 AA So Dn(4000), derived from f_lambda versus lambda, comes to 1.62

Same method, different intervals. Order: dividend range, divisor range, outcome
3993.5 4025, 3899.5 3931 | 1.39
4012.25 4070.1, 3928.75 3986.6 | 1.61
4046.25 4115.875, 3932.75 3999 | 1.50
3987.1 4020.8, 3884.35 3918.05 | 1.38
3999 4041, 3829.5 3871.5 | 1.85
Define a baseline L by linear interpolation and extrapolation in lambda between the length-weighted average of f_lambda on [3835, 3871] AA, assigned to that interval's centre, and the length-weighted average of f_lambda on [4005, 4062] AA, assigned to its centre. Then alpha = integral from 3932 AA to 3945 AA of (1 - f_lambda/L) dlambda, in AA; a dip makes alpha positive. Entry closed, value 4.6 AA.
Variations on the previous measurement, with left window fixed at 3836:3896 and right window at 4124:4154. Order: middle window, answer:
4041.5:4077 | -4.5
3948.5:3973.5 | 4.2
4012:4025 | -2.1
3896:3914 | -2.8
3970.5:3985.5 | 0.4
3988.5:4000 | -2.2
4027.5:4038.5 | -1.3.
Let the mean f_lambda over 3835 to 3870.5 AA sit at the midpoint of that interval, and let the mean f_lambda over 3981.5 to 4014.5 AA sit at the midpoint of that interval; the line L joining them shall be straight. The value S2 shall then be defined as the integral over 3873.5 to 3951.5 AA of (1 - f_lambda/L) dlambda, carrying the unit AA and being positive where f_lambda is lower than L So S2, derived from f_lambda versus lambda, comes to 7.0 AA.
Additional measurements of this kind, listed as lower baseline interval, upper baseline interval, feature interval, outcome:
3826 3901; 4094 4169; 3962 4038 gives -4.0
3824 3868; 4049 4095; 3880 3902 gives 0.1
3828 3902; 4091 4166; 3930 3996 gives 7.1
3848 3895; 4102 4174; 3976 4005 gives -4.0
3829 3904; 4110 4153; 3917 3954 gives 4.5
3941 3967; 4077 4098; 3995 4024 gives -4.0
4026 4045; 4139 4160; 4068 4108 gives -0.8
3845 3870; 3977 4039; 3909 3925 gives -0.9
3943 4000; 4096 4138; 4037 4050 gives -2.4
